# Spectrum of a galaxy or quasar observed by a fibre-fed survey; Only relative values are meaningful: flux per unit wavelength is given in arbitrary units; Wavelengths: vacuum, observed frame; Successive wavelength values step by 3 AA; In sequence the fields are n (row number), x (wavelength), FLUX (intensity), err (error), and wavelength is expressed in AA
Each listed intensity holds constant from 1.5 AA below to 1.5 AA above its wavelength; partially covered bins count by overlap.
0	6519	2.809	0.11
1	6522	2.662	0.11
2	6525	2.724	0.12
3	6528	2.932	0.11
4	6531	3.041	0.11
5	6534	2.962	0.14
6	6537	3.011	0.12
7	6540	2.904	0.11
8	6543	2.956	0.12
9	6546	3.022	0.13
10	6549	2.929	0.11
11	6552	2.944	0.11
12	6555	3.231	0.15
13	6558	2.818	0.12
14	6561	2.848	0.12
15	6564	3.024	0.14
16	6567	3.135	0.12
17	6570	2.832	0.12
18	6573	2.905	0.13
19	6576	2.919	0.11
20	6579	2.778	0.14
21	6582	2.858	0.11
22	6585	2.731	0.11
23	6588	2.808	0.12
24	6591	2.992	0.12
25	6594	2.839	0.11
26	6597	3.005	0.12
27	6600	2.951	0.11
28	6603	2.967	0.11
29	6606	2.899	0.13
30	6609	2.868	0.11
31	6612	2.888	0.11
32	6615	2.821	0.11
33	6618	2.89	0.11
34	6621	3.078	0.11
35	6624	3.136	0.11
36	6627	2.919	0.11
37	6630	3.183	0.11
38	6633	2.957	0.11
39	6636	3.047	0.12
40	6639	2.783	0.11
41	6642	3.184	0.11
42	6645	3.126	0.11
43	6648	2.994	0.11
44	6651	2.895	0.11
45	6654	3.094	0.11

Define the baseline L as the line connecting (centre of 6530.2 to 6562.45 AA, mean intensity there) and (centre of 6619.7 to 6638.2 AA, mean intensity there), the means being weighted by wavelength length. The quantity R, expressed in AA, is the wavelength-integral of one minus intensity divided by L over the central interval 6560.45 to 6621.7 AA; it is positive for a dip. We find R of 2.1 AA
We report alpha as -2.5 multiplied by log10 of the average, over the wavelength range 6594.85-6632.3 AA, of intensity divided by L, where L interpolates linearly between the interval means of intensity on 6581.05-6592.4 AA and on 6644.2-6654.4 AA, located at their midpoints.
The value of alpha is -0.02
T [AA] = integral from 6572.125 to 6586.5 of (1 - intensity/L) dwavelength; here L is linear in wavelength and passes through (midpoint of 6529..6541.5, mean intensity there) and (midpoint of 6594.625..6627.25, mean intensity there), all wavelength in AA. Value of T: 0.6 AA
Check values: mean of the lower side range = 2.98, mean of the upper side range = 2.95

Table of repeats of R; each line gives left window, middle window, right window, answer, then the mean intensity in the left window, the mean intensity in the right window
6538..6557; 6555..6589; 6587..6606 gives 0.8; 2.99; 2.93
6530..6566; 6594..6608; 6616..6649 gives 0.3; 2.98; 3.02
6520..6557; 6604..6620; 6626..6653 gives 0.6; 2.94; 3.01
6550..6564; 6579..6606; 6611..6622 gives 0.4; 2.97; 2.91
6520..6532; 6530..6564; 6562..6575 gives -0.9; 2.83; 2.97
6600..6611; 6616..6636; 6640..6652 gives -0.3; 2.92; 3.05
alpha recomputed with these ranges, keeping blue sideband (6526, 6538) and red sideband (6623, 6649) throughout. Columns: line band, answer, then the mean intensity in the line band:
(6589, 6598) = 0.03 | 2.93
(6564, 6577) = 0.01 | 2.96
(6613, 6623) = 0.03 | 2.94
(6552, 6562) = 0.01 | 2.97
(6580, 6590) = 0.07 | 2.81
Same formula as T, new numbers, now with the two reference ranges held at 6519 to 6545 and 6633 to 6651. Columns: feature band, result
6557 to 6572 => 0.0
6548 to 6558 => -0.3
